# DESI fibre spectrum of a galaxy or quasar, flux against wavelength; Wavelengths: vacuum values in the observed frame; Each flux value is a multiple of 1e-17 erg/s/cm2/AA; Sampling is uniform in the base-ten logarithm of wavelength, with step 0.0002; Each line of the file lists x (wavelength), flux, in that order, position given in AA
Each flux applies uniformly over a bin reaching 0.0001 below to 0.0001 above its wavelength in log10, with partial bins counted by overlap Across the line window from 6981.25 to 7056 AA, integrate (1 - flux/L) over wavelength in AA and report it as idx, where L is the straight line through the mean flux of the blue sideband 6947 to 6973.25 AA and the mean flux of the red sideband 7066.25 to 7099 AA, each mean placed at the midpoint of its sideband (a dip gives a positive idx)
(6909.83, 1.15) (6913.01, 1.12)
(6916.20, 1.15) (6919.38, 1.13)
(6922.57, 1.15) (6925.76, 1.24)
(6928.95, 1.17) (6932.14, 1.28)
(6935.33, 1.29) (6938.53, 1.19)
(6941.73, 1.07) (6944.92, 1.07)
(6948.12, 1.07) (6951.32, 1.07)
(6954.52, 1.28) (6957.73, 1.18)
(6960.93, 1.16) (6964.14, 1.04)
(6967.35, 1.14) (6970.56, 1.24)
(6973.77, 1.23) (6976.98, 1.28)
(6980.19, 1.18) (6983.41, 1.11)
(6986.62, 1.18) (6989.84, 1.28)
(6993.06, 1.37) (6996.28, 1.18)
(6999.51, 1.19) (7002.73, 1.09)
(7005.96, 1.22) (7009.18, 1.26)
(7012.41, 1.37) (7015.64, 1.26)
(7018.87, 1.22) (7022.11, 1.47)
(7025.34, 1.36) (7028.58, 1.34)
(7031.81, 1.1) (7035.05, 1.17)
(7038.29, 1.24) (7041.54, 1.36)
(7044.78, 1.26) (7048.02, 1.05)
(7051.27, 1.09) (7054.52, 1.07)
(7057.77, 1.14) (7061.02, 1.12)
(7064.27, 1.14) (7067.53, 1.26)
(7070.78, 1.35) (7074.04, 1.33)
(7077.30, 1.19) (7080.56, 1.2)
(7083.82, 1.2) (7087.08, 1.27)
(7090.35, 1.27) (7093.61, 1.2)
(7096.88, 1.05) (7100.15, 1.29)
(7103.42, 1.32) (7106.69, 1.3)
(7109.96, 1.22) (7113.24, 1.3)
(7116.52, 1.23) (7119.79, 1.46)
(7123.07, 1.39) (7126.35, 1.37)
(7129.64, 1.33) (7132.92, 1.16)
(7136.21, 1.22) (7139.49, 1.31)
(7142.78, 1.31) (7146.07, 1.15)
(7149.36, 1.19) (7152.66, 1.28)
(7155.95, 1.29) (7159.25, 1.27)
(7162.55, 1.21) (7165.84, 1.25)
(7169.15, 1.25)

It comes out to -2.4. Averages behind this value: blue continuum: 1.15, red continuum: 1.23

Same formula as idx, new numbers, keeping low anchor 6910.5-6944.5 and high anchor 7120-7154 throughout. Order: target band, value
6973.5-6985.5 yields 0.0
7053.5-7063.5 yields 1.0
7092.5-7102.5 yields 0.6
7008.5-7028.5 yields -1.8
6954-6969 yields 0.5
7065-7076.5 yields -0.4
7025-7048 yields -0.2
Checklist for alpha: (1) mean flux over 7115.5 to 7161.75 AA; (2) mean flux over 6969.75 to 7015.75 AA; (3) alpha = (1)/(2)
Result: 1.0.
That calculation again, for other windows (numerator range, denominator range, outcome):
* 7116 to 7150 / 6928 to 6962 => 1.10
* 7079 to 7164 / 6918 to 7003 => 1.07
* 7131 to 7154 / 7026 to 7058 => 1.04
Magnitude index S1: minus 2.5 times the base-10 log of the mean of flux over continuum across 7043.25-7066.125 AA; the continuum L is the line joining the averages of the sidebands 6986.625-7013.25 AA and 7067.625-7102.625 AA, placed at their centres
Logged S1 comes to 0.10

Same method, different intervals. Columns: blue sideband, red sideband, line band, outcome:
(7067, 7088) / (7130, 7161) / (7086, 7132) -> -0.028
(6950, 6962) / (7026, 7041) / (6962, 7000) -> -0.007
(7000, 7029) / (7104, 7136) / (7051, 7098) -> 0.085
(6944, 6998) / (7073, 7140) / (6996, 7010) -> 0.015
